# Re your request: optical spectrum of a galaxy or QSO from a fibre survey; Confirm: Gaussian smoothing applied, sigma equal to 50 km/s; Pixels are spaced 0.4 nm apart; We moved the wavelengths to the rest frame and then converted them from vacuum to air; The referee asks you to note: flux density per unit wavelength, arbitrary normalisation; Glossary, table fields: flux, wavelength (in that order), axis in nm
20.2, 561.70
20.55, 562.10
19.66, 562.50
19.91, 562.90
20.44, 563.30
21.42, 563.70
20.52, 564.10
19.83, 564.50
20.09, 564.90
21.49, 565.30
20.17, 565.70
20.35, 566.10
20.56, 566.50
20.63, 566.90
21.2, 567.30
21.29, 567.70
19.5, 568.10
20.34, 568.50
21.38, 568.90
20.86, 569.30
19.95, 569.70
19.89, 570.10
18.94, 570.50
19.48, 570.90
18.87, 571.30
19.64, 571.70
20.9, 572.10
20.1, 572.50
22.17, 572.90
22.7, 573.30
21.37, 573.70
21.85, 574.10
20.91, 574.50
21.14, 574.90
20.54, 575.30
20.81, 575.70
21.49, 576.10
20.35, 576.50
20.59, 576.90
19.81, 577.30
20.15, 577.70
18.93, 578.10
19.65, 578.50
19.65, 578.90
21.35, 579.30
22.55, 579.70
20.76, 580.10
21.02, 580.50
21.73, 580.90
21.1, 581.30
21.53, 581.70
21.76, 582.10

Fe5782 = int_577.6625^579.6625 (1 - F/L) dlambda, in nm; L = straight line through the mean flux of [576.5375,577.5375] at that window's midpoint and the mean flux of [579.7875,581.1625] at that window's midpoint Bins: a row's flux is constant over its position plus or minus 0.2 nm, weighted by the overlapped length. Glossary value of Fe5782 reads 0.06 nm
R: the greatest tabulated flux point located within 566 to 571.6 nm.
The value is 21.38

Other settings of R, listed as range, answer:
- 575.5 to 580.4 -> 22.55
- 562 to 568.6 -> 21.49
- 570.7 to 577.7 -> 22.7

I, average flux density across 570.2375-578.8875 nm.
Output 20.5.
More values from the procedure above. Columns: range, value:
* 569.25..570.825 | 19.8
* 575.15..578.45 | 20.3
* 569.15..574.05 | 20.4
